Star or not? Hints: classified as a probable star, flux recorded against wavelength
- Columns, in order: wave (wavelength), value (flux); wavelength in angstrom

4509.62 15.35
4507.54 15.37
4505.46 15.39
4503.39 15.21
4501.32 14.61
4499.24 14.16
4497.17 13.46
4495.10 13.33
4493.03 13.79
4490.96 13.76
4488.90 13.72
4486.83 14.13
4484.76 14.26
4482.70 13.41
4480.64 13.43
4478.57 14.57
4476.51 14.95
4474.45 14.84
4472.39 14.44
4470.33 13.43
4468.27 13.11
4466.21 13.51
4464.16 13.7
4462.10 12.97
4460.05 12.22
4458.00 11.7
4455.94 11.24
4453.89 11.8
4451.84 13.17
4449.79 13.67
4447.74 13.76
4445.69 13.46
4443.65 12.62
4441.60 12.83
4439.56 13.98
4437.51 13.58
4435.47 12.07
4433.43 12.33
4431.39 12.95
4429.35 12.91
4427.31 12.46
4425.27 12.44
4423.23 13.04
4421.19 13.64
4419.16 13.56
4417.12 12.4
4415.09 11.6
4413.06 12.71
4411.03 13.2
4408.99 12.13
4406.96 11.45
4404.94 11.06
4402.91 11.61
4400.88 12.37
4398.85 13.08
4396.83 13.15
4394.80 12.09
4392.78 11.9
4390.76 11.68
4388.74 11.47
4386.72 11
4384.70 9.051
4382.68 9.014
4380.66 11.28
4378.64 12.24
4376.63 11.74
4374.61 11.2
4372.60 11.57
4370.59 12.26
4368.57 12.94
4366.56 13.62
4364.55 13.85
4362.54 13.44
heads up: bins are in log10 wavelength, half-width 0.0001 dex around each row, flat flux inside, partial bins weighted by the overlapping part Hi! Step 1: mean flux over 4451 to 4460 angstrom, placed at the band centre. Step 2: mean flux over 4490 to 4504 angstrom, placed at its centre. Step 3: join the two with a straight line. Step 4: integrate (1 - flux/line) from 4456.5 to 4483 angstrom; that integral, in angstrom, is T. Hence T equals -1.8 angstrom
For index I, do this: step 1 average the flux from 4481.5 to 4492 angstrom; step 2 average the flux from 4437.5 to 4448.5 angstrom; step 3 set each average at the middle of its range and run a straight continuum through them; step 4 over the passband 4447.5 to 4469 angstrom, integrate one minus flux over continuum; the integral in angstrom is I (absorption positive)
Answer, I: 1.2 angstrom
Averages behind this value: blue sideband 13.3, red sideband 13.9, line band 12.8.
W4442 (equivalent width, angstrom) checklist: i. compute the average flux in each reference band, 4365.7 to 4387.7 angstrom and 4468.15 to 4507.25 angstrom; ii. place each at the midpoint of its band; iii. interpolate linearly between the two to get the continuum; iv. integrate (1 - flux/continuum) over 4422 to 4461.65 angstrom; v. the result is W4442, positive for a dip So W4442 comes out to 0.8 angstrom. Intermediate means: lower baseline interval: 11.4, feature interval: 12.8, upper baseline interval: 14.2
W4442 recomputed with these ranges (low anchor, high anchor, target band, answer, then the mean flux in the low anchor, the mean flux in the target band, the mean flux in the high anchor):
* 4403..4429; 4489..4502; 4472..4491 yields -0.82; 12.5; 14.2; 13.8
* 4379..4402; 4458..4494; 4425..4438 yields -0.10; 11.5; 12.7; 13.7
